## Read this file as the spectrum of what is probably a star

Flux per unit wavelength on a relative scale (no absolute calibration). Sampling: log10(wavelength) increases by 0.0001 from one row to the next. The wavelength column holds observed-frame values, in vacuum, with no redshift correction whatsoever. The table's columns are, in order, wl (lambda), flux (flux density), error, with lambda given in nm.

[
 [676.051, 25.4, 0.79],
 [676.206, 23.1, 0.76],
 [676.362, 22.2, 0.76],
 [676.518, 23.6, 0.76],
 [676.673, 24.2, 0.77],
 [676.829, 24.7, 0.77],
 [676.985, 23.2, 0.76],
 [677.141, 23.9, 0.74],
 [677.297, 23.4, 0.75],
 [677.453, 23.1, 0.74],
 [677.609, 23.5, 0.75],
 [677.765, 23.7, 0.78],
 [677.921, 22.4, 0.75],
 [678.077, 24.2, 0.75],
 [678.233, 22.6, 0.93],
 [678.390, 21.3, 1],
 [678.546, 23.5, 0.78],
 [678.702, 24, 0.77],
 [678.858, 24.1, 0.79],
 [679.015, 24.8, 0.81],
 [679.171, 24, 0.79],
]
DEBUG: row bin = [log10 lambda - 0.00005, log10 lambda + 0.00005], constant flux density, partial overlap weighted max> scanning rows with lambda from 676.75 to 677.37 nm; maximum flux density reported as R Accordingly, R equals 24.7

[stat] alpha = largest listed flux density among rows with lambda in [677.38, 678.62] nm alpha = 24.2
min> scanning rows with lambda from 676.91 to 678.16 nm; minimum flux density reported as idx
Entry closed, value 22.4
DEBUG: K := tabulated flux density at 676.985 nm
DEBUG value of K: 23.2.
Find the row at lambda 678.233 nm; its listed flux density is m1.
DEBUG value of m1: 22.6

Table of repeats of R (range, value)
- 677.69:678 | 23.7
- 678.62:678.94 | 24.1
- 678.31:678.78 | 24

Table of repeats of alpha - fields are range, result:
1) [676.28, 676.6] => 23.6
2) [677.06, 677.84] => 23.9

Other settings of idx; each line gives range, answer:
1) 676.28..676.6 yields 22.2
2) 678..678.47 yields 21.3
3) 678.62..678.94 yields 24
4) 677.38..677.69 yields 23.1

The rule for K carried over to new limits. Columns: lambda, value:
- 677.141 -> 23.9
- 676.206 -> 23.1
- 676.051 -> 25.4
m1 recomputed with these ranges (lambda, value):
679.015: 24.8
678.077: 24.2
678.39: 21.3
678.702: 24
